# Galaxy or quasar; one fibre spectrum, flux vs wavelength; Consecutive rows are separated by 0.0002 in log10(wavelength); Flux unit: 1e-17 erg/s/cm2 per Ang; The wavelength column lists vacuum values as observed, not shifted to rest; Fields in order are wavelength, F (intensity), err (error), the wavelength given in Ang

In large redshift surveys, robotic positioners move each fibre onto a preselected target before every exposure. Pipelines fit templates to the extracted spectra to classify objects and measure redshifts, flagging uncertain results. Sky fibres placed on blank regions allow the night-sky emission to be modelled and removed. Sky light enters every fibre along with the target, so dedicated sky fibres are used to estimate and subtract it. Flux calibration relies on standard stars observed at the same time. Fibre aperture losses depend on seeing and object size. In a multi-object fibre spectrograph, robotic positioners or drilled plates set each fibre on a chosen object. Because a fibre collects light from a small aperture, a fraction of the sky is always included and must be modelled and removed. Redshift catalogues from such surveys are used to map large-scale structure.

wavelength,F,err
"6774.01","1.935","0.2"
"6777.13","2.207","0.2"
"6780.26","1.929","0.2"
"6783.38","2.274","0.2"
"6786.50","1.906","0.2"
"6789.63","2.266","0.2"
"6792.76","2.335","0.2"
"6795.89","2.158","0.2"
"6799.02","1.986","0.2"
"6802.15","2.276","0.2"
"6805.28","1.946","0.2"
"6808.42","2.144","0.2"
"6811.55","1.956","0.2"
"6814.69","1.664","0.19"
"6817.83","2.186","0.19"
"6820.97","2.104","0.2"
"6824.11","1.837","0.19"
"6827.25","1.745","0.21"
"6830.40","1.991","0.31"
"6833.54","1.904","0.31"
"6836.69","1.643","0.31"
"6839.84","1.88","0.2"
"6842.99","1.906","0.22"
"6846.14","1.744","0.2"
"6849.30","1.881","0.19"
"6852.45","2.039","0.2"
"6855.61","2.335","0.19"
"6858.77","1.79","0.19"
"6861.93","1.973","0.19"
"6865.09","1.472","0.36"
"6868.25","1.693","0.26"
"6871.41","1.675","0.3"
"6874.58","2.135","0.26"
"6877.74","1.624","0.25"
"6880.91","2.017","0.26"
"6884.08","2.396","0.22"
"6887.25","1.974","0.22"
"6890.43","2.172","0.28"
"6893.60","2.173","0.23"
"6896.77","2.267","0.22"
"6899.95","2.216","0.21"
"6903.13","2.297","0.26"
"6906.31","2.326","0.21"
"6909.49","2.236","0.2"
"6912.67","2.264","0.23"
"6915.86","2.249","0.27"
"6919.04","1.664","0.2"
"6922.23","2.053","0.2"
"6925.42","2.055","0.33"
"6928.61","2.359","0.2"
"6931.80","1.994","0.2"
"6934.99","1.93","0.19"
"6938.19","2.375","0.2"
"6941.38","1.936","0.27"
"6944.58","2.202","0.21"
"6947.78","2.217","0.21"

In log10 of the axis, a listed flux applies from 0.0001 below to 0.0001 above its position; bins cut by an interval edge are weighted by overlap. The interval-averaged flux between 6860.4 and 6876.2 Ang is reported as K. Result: 1.79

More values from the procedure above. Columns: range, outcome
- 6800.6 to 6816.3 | 2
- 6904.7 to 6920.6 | 2.15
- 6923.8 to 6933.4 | 2.14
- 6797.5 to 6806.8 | 2.07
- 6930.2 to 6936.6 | 1.96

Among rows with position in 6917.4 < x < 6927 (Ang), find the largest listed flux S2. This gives 2.055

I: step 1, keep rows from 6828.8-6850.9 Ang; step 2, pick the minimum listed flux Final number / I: 1.643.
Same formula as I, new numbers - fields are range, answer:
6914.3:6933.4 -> 1.664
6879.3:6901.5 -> 1.974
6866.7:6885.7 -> 1.624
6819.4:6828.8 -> 1.745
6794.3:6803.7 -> 1.986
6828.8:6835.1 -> 1.904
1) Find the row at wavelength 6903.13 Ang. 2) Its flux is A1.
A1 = 2.297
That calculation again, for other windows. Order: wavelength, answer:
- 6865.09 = 1.472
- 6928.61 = 2.359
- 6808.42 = 2.144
